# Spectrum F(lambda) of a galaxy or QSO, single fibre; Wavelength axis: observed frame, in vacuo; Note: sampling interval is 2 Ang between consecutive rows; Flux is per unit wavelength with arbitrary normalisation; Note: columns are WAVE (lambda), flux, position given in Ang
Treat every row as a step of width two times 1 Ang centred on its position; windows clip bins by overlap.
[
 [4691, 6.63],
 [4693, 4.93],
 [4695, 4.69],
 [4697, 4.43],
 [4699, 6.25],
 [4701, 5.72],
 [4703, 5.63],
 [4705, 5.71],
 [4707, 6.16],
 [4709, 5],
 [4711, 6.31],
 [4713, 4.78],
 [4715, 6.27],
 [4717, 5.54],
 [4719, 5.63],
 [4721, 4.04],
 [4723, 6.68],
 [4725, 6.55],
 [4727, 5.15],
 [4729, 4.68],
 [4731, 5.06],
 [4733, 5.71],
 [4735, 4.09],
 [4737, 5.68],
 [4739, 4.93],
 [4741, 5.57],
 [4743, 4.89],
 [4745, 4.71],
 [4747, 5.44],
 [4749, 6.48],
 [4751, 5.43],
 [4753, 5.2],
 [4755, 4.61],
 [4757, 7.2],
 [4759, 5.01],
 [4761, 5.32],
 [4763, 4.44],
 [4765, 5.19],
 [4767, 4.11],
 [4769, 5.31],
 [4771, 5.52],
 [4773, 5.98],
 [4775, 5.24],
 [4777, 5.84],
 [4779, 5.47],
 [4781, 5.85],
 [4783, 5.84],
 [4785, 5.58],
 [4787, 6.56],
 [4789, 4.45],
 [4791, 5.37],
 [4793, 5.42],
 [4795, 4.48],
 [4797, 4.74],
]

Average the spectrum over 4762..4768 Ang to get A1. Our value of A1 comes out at 4.58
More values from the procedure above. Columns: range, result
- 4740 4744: 5.23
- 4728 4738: 5.04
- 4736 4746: 5.16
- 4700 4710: 5.64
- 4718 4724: 5.45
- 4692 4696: 4.81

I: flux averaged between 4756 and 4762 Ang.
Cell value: 5.84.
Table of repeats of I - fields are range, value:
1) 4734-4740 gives 4.9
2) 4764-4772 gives 5.03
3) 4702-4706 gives 5.67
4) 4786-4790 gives 5.5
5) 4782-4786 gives 5.71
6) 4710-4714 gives 5.54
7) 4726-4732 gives 4.96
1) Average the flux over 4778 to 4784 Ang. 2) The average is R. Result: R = 5.72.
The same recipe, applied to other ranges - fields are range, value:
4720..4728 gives 5.61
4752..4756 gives 4.91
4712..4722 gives 5.25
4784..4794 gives 5.48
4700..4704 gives 5.67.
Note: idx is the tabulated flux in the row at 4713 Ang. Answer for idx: 4.78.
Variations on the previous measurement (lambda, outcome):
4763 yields 4.44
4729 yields 4.68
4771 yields 5.52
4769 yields 5.31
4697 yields 4.43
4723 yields 6.68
